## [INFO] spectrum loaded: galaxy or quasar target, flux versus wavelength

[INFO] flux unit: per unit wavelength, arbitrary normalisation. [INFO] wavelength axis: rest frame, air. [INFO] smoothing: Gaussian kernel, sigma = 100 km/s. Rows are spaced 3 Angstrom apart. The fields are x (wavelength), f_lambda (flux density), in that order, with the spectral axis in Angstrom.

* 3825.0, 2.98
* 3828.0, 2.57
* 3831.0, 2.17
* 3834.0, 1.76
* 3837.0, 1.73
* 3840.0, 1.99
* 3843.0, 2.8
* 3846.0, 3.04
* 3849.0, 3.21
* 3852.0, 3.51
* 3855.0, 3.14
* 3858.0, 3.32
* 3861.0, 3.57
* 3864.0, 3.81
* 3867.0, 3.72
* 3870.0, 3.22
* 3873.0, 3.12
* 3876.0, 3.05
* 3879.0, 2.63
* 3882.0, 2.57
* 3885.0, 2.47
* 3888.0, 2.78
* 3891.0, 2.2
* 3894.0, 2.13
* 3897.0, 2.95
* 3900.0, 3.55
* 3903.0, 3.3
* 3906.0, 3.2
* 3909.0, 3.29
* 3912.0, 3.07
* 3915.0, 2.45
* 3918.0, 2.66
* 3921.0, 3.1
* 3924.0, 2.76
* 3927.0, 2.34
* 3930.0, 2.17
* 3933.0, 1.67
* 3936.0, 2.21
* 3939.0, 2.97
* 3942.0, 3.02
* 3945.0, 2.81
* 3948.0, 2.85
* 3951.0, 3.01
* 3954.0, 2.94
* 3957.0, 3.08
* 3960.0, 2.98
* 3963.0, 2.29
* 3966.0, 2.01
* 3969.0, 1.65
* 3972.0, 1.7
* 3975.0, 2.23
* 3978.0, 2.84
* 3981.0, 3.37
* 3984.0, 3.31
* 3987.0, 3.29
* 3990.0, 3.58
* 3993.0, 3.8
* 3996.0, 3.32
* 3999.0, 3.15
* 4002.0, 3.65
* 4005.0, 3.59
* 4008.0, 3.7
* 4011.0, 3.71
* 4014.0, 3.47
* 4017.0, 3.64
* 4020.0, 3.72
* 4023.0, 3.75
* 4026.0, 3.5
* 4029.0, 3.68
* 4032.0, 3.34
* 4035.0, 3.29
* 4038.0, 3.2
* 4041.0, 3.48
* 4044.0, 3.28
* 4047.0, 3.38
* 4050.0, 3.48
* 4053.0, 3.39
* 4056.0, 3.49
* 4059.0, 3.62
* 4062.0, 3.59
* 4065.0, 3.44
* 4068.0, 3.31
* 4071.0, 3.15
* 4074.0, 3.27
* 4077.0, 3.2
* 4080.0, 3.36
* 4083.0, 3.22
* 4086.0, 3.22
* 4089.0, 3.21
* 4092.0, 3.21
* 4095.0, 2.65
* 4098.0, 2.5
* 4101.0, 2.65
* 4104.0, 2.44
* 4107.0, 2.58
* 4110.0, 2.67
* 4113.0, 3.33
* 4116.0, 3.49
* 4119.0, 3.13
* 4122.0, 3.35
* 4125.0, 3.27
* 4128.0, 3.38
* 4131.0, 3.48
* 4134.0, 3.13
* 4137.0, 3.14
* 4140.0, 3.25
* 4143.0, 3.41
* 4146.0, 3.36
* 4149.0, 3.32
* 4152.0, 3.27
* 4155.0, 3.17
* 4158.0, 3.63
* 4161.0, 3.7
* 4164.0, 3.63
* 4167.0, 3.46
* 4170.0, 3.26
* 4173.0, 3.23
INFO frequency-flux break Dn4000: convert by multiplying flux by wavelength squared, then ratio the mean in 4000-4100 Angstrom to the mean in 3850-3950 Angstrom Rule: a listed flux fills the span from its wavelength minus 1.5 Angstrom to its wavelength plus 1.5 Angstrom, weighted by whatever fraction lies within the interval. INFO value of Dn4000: 1.26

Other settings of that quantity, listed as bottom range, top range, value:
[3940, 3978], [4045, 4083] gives 1.39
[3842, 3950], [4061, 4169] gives 1.23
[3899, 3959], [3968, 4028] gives 1.20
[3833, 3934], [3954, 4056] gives 1.20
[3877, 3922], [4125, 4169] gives 1.35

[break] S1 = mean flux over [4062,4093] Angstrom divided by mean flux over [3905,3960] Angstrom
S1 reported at 1.19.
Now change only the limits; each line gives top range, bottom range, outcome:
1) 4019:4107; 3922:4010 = 1.15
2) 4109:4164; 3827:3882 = 1.14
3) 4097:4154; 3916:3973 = 1.23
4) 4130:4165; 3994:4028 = 0.94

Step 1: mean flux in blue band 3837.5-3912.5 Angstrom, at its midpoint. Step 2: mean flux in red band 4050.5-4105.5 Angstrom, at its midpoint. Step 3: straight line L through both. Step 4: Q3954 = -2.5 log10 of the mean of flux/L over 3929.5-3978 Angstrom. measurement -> 0.226 mag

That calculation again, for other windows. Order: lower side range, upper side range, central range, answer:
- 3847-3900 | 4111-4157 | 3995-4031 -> -0.128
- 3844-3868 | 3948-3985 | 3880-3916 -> 0.095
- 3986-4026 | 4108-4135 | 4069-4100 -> 0.084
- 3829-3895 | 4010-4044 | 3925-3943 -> 0.291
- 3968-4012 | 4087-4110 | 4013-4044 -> -0.166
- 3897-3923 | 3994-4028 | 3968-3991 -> 0.236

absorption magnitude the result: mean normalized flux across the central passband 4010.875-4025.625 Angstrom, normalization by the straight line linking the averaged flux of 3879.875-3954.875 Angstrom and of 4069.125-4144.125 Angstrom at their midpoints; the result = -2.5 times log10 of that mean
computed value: -0.23 mag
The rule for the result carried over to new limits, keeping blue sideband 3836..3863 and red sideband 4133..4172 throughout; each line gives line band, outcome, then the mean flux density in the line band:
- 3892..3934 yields 0.10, 2.77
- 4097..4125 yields 0.13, 2.93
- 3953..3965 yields 0.12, 2.78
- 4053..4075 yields -0.05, 3.41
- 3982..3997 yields -0.10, 3.46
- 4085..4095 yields 0.05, 3.13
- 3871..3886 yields 0.08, 2.79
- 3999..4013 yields -0.14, 3.6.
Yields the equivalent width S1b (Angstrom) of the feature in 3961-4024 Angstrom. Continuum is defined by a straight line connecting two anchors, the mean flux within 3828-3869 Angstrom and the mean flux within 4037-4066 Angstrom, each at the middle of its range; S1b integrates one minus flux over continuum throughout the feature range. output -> 3.1 Angstrom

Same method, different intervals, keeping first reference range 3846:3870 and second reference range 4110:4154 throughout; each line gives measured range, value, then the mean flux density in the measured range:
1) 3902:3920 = 2.2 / 2.99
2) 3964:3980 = 5.9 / 2.13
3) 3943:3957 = 1.9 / 2.93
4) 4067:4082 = 0.3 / 3.25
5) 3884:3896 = 3.5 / 2.42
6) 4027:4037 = -0.3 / 3.43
